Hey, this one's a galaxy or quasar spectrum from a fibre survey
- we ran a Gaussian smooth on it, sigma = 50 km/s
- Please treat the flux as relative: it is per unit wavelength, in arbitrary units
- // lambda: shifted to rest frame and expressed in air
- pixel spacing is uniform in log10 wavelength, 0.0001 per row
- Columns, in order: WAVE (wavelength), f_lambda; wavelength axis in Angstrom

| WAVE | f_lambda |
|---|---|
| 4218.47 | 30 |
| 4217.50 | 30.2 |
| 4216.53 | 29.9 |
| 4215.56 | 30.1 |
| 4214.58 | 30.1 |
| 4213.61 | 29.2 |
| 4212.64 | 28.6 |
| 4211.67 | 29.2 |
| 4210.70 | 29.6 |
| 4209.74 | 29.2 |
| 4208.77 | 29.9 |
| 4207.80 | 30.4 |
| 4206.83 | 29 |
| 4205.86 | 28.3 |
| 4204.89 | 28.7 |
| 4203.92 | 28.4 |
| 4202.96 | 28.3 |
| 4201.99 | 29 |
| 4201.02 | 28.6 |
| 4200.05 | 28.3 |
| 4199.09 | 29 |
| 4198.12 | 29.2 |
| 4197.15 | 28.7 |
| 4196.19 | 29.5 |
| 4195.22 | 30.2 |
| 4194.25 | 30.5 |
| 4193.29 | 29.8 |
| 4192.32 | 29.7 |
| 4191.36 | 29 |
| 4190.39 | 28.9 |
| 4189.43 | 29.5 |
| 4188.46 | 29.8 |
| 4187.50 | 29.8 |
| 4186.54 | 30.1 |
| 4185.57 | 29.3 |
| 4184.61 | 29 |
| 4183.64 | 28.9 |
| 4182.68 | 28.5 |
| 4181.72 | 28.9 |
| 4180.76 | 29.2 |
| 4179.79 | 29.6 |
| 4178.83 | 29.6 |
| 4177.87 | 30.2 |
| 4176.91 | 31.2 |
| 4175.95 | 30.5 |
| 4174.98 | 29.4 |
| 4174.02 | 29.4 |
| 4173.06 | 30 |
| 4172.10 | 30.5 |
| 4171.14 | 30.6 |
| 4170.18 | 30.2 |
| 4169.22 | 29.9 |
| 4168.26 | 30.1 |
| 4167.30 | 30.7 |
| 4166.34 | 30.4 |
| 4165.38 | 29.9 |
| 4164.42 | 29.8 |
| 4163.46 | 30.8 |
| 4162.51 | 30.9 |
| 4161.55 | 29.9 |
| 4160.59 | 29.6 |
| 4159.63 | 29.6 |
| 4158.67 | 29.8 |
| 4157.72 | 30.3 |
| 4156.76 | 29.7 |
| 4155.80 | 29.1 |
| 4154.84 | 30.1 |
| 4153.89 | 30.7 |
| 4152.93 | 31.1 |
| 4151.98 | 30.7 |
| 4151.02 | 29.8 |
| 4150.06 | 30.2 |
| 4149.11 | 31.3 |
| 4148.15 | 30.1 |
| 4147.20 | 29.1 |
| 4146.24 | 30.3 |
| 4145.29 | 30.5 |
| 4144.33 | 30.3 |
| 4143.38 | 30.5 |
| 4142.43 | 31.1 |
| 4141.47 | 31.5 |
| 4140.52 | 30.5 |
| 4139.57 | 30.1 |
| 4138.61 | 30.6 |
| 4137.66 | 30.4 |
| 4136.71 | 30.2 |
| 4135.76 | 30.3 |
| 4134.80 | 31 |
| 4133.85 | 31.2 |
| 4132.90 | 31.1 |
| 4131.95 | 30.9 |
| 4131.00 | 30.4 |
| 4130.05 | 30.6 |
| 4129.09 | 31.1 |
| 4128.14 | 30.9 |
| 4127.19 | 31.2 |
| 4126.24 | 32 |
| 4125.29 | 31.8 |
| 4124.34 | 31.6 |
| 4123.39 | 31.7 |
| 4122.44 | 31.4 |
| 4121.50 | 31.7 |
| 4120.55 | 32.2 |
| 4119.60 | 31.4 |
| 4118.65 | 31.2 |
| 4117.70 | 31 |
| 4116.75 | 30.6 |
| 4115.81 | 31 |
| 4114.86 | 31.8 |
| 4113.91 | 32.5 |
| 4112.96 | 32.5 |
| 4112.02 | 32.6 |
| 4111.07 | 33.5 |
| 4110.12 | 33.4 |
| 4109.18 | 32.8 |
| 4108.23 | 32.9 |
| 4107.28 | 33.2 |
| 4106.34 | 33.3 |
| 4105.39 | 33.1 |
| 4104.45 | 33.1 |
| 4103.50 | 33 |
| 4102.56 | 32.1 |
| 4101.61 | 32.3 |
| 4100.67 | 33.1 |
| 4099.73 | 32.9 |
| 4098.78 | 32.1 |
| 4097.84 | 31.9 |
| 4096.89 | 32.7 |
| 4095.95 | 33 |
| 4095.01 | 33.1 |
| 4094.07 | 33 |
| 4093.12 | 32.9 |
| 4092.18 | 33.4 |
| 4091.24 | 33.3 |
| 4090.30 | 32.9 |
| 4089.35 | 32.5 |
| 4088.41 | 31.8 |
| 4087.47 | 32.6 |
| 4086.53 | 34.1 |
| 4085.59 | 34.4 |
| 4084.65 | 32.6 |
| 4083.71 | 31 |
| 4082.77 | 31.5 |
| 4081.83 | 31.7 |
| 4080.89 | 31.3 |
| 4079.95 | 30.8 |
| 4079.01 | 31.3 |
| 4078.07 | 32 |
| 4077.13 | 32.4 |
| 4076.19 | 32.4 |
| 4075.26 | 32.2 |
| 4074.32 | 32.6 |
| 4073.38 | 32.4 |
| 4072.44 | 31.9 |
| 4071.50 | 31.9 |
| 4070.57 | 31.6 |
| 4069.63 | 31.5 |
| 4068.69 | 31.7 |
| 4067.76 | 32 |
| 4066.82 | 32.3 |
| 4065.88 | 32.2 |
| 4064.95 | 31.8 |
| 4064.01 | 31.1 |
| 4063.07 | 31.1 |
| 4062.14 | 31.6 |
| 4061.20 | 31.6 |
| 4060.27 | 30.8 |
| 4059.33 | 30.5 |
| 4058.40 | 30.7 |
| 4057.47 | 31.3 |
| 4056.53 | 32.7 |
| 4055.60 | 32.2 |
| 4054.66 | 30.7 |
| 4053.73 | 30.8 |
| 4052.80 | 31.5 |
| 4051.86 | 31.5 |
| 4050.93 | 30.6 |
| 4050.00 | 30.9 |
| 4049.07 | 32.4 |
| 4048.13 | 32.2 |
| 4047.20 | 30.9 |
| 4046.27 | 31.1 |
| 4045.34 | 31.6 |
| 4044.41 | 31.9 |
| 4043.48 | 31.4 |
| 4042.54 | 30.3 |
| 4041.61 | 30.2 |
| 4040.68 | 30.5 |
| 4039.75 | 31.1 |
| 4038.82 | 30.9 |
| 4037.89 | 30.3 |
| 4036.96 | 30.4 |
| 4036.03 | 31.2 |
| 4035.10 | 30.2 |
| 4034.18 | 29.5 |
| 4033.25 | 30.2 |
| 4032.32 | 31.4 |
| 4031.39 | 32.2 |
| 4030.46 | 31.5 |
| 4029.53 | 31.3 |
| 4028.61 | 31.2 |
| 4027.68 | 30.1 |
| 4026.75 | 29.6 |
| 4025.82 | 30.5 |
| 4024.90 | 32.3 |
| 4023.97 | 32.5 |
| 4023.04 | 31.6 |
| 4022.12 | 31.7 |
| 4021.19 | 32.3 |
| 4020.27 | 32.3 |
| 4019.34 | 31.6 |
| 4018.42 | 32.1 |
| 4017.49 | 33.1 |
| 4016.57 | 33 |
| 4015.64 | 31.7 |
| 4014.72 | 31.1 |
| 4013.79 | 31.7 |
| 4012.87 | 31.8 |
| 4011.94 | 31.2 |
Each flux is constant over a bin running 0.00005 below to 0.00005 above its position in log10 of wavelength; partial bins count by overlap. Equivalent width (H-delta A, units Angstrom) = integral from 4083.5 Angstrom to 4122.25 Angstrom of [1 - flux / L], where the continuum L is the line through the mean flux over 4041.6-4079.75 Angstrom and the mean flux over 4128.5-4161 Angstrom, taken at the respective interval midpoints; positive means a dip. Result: -2.0 Angstrom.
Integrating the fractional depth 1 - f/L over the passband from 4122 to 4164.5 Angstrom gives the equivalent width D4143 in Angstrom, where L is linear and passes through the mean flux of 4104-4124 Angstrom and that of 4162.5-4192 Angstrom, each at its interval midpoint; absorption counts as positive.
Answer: 0.7 Angstrom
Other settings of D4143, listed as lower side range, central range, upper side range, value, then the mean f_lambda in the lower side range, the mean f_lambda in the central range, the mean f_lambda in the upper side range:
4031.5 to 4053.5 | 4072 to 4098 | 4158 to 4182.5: -1.5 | 31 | 32.4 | 30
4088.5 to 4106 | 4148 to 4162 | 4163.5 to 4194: 0.2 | 32.8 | 30.1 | 29.8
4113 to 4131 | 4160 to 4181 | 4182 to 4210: -0.1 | 31.4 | 30.1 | 29.2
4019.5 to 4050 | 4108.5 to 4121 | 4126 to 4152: -0.5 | 31.1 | 32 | 30.6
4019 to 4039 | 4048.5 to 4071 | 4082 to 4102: 0.3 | 31.1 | 31.5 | 32.7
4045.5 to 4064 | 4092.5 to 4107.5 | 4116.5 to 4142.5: -0.8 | 31.3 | 32.8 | 31.1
